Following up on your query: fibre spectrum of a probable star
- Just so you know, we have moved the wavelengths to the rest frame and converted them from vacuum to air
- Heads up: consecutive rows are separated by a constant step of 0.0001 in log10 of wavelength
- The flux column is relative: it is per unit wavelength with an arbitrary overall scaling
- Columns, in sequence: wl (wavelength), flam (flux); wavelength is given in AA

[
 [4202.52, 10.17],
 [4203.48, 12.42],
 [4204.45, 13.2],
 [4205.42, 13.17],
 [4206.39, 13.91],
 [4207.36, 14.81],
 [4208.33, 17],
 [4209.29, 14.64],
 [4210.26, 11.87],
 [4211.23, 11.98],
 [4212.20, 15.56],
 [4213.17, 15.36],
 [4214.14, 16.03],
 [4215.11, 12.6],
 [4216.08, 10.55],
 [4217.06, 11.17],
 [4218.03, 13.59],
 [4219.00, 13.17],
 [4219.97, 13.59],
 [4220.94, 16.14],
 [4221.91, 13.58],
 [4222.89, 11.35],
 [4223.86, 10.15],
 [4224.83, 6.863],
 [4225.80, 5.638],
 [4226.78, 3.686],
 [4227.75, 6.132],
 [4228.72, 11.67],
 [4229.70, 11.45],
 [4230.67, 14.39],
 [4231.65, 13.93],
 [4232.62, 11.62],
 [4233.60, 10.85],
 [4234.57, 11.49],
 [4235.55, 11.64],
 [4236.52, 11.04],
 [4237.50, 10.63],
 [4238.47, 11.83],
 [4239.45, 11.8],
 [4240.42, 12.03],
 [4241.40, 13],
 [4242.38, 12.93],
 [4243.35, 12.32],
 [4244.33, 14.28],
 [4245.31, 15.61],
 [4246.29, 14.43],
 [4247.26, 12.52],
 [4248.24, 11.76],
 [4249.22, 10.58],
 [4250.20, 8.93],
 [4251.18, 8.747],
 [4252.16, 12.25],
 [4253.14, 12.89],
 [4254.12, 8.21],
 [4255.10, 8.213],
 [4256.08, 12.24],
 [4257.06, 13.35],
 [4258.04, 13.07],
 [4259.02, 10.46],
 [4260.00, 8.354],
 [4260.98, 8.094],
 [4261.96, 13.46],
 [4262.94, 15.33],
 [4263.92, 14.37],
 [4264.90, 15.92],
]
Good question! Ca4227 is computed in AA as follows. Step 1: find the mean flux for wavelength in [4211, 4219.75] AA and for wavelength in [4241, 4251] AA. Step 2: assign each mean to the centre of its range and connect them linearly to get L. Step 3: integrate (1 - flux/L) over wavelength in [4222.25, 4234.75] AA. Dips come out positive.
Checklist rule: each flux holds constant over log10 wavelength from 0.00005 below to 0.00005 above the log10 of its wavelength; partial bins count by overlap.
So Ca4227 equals 2.9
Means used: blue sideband 13.4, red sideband 12.5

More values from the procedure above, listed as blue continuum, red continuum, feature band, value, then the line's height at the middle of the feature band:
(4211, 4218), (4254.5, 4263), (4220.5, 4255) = 2.5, 12.2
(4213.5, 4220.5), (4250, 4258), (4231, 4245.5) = -0.7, 11.7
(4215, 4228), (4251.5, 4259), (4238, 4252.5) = -1.4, 11.1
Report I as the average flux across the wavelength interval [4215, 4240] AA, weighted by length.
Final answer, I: 11.2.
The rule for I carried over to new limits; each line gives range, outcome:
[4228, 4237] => 11.9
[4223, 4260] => 11.1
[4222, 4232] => 9.62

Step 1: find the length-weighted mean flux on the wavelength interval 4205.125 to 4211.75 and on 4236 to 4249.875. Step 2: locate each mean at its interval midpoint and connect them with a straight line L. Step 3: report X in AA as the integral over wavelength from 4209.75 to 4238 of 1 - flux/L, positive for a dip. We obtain 3.5 AA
